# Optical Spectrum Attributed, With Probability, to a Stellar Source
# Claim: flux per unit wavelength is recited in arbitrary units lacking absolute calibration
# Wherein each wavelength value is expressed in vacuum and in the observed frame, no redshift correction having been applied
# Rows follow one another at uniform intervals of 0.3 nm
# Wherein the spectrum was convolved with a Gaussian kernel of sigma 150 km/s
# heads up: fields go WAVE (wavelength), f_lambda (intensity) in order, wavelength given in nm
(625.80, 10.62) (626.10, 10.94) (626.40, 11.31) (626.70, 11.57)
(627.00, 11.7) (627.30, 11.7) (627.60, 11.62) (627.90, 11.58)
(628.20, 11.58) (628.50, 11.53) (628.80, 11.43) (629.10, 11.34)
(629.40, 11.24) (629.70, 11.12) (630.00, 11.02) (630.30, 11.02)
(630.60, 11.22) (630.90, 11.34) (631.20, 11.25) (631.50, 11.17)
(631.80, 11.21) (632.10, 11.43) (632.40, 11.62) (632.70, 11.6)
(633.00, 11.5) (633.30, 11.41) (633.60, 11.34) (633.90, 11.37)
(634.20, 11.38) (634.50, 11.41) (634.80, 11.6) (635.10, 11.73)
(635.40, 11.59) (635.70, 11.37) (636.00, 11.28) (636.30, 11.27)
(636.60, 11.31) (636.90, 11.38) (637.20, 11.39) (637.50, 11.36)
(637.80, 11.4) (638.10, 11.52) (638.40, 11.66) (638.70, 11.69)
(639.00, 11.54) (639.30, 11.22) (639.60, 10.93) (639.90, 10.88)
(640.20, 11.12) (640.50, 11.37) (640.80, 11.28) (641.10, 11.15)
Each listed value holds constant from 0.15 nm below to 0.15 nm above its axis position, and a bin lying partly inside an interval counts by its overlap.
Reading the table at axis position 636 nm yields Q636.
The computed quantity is 11.28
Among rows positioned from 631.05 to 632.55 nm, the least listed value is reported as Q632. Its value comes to 11.17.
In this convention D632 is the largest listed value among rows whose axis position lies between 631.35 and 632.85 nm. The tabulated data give 11.62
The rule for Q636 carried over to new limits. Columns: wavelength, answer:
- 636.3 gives 11.27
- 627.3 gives 11.7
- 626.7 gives 11.57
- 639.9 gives 10.88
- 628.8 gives 11.43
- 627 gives 11.7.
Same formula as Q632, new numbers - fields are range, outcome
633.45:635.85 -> 11.34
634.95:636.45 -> 11.27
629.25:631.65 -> 11.02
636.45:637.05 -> 11.31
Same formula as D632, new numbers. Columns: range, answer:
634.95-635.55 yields 11.73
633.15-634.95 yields 11.6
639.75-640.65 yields 11.37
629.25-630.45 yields 11.24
